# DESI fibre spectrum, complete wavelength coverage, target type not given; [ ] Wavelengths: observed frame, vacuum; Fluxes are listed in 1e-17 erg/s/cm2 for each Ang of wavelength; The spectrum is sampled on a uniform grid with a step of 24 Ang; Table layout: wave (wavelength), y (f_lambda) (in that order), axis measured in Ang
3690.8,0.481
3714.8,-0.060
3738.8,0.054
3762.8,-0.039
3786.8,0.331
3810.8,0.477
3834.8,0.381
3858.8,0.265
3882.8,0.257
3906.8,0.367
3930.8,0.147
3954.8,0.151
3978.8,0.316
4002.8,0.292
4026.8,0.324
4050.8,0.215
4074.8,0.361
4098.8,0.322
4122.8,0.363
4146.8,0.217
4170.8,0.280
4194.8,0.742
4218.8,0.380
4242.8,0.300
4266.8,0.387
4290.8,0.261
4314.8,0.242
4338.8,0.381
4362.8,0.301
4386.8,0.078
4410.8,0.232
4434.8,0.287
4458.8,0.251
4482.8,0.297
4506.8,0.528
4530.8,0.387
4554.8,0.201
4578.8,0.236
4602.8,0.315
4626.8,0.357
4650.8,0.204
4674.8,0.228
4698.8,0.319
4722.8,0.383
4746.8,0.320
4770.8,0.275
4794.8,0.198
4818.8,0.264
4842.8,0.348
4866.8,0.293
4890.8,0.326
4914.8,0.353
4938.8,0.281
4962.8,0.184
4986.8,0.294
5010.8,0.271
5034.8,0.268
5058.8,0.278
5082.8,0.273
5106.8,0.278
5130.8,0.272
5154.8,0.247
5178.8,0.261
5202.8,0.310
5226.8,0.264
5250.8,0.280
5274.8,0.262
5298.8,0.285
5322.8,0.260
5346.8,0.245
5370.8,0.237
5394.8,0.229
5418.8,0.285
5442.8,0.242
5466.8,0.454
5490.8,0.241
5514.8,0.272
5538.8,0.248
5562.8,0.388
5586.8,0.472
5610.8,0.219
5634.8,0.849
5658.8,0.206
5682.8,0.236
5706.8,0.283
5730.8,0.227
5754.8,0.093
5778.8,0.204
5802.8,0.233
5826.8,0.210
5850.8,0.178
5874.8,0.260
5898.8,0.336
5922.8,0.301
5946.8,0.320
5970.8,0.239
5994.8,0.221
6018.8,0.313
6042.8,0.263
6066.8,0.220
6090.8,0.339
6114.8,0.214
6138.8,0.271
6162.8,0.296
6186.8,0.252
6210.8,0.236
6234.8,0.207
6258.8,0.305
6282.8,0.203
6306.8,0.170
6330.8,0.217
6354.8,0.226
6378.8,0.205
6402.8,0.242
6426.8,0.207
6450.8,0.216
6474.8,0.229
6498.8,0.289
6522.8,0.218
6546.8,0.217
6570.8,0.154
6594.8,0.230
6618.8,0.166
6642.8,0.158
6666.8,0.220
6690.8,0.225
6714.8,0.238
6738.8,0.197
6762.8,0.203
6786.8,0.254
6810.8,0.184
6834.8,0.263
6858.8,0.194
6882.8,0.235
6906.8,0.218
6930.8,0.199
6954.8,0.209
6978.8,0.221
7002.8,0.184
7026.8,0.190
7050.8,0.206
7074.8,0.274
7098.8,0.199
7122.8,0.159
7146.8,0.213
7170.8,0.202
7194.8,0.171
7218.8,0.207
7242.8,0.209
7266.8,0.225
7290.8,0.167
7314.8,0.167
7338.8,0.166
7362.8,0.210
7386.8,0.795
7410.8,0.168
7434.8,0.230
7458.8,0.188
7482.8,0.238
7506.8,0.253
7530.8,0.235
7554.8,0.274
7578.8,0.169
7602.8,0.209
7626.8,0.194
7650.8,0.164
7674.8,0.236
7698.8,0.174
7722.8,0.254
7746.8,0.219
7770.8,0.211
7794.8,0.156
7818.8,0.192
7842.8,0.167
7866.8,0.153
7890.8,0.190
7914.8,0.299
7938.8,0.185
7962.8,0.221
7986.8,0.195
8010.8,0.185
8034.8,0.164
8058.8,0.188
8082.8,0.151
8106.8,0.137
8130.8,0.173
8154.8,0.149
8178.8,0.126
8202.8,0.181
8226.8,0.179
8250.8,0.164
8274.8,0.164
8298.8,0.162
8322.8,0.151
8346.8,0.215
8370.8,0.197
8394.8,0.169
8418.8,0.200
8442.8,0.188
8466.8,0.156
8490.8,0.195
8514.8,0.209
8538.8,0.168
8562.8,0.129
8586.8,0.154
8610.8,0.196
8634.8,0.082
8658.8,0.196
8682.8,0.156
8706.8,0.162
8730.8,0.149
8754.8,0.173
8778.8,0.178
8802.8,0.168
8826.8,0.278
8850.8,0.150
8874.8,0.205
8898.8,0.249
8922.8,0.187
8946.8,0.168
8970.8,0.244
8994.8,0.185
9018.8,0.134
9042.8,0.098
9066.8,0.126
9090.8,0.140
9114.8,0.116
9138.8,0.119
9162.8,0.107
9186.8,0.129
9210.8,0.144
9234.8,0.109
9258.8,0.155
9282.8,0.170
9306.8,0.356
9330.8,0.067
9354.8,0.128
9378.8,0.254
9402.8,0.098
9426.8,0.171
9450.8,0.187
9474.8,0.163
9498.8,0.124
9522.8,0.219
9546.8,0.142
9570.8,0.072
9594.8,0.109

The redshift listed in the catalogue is 0.124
